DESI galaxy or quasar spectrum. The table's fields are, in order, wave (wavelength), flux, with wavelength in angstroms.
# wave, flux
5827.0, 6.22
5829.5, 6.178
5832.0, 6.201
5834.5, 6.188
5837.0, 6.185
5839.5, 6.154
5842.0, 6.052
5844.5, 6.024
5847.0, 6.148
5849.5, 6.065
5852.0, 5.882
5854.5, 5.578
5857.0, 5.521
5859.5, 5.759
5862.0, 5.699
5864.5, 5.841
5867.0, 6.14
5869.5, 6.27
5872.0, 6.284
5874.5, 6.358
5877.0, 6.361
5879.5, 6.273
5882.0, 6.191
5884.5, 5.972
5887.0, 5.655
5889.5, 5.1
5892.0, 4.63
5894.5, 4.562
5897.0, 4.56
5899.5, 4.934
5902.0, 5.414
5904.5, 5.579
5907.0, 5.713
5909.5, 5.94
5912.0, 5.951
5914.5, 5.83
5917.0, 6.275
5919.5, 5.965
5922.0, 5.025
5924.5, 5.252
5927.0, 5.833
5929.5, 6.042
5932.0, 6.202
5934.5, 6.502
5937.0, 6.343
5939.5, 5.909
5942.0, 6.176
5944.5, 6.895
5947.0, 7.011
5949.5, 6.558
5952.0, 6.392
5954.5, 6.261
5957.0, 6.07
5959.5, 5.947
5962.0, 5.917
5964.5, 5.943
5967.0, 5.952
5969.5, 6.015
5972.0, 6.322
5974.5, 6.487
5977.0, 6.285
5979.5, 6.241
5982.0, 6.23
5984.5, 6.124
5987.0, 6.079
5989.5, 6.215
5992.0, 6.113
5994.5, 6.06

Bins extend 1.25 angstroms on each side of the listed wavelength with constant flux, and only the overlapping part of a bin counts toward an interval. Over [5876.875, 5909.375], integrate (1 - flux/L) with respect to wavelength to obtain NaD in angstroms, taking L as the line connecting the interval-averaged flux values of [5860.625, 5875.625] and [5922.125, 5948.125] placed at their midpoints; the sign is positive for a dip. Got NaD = 3.6 angstroms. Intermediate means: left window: 6.09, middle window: 5.44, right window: 6.16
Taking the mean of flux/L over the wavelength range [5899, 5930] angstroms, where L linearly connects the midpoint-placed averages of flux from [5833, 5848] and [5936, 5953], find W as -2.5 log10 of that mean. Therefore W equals 0.12 mag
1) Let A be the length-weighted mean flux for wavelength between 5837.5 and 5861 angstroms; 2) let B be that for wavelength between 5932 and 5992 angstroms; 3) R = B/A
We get 1.06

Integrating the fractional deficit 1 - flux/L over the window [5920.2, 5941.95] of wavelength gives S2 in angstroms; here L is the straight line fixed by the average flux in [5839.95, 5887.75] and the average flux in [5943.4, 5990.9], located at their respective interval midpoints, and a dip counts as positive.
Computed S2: 0.9 angstroms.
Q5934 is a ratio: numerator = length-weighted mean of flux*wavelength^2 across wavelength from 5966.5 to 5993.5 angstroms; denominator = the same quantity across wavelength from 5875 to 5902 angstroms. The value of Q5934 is 1.17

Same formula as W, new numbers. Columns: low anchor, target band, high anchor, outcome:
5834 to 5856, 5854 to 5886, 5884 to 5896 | -0.10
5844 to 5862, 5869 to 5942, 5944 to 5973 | 0.05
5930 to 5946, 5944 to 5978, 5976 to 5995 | 0.00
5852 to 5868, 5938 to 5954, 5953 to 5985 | -0.07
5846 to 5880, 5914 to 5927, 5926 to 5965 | 0.09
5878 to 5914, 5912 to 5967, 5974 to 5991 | -0.05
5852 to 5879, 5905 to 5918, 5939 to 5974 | 0.04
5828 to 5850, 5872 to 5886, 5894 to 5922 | -0.08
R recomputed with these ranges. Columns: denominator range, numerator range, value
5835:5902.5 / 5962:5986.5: 1.07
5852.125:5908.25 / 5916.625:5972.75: 1.08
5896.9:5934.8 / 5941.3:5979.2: 1.10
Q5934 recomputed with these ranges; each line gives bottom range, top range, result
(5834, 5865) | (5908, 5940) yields 1.03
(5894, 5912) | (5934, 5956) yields 1.23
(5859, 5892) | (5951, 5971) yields 1.05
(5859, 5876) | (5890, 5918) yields 0.90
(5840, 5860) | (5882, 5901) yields 0.88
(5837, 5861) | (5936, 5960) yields 1.11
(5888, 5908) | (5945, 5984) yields 1.26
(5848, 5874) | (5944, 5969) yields 1.09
